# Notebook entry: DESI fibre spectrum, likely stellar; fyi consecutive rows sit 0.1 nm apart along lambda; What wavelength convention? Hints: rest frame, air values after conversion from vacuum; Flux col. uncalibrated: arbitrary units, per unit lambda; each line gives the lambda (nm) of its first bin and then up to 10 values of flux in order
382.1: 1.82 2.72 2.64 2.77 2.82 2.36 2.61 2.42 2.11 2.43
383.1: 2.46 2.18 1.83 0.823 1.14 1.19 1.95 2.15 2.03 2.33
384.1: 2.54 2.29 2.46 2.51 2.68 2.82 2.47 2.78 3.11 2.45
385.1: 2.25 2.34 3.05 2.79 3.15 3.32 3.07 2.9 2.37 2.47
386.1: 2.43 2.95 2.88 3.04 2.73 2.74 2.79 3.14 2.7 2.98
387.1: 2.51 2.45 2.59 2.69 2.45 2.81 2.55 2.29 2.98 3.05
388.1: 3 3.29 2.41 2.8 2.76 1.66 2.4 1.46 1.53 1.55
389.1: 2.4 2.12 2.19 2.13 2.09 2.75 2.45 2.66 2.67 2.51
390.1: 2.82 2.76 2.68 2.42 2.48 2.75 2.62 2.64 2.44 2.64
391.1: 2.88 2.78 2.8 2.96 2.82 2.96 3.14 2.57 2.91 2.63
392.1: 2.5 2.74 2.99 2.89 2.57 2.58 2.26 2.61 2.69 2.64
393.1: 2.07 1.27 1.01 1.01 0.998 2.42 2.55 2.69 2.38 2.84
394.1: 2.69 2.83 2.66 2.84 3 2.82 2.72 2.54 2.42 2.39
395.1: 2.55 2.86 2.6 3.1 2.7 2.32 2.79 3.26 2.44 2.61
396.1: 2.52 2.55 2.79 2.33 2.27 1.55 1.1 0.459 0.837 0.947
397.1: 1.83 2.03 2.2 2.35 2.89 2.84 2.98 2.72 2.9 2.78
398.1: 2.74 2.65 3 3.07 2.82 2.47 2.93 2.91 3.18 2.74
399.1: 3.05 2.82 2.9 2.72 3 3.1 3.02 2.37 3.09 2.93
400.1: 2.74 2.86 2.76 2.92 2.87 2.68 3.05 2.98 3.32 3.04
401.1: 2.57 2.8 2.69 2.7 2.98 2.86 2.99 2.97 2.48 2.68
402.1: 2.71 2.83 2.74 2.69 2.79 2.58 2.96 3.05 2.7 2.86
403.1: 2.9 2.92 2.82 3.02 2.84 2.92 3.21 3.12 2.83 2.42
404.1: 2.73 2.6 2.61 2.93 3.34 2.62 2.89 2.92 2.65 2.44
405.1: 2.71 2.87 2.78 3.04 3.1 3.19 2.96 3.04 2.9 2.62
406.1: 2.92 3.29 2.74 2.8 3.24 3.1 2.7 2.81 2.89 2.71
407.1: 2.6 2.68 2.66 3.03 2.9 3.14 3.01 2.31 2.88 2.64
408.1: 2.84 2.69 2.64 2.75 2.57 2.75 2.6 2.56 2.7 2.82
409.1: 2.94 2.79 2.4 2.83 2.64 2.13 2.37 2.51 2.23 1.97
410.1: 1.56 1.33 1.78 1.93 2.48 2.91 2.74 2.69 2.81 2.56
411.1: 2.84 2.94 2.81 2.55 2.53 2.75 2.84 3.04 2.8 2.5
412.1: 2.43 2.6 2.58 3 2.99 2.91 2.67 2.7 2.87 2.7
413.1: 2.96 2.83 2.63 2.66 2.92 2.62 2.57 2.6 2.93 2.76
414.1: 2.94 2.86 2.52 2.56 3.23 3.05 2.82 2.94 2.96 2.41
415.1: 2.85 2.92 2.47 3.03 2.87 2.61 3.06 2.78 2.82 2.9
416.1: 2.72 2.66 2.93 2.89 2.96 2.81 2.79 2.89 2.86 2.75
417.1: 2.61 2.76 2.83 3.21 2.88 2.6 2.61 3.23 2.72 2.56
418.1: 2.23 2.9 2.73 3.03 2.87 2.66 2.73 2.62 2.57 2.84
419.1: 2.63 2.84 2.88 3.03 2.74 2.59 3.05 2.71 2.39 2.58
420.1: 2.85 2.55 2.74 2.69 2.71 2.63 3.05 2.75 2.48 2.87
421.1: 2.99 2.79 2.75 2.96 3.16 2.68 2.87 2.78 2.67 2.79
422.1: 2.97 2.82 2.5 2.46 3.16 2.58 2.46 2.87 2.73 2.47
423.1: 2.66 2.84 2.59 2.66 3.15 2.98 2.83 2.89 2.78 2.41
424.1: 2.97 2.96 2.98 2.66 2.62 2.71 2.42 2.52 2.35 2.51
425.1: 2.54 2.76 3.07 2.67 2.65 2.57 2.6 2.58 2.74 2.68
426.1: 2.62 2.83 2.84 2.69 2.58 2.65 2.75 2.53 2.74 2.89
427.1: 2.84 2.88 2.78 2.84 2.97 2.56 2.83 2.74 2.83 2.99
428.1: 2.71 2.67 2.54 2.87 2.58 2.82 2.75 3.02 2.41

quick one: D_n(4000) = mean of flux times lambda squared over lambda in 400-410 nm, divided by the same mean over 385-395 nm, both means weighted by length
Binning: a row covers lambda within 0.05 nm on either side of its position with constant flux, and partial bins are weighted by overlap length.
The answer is 1.2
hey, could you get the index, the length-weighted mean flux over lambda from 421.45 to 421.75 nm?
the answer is 2.9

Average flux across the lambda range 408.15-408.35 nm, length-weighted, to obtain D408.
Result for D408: 2.67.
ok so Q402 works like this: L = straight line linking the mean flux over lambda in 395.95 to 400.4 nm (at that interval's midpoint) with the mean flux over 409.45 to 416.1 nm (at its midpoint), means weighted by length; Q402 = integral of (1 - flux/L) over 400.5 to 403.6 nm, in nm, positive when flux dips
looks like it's -0.33 nm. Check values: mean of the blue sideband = 2.54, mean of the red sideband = 2.66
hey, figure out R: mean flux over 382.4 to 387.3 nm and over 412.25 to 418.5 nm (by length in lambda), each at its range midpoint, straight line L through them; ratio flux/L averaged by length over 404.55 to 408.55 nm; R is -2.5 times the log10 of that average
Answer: -0.05 mag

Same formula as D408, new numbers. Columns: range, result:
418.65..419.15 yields 2.68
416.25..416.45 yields 2.91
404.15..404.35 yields 2.6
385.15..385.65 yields 2.93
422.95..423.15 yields 2.57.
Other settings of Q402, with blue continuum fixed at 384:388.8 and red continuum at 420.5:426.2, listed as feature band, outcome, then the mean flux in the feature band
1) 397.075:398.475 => 0.02 nm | 2.66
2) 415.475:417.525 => -0.08 nm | 2.84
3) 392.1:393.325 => 0.14 nm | 2.39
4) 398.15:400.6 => -0.15 nm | 2.87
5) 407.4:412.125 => 0.22 nm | 2.59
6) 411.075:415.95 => -0.10 nm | 2.78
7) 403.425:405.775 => -0.13 nm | 2.86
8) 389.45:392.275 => 0.01 nm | 2.68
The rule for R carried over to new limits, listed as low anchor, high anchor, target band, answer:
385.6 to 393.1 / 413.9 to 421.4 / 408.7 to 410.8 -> 0.15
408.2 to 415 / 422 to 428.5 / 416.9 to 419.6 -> -0.03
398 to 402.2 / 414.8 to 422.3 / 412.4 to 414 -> 0.01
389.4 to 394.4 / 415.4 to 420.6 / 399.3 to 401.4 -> -0.11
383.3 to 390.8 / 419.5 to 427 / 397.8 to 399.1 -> -0.11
